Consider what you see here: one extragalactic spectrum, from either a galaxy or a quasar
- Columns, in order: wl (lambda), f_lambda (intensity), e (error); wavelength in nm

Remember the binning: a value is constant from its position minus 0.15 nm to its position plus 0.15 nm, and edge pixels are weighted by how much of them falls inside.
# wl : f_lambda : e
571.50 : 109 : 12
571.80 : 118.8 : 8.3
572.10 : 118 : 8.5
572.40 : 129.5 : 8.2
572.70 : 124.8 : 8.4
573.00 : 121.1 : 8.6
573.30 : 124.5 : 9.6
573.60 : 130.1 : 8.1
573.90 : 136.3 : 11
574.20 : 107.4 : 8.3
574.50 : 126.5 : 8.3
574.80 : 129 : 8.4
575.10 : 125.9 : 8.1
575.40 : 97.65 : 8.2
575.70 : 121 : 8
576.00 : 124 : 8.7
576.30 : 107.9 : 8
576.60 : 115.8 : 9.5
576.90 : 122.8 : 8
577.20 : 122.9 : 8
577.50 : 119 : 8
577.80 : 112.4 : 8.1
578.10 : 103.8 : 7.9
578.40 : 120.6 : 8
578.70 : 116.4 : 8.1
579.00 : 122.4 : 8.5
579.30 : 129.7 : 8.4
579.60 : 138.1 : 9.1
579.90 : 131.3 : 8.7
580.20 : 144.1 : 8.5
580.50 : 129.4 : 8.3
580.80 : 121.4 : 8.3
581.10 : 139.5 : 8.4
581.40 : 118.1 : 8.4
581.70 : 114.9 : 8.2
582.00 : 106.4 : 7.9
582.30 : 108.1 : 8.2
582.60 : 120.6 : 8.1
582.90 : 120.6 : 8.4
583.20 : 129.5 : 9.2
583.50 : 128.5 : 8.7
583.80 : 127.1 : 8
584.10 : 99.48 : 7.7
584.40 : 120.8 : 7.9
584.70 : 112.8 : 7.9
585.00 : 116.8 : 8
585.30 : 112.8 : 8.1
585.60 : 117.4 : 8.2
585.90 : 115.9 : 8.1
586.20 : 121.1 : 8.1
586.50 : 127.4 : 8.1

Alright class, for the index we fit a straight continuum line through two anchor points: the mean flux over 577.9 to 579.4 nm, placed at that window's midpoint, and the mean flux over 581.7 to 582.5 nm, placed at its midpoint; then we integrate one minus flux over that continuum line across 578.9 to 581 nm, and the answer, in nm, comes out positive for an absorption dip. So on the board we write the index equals -0.30 nm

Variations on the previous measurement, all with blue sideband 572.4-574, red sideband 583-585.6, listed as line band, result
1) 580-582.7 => -0.04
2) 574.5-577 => 0.14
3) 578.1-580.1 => -0.04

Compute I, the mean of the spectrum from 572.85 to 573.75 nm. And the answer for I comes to 125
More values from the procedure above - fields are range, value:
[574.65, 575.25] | 127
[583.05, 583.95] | 128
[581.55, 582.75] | 113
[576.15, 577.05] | 115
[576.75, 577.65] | 122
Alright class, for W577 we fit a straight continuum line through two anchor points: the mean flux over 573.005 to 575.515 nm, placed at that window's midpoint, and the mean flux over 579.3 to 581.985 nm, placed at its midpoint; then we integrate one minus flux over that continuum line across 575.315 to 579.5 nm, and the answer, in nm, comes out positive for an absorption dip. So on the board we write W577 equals 0.27 nm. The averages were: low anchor 122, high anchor 128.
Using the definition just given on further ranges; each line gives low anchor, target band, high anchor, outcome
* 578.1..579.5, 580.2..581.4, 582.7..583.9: -0.070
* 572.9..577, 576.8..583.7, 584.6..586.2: -0.262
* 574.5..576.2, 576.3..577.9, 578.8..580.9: 0.081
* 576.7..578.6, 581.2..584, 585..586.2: -0.068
